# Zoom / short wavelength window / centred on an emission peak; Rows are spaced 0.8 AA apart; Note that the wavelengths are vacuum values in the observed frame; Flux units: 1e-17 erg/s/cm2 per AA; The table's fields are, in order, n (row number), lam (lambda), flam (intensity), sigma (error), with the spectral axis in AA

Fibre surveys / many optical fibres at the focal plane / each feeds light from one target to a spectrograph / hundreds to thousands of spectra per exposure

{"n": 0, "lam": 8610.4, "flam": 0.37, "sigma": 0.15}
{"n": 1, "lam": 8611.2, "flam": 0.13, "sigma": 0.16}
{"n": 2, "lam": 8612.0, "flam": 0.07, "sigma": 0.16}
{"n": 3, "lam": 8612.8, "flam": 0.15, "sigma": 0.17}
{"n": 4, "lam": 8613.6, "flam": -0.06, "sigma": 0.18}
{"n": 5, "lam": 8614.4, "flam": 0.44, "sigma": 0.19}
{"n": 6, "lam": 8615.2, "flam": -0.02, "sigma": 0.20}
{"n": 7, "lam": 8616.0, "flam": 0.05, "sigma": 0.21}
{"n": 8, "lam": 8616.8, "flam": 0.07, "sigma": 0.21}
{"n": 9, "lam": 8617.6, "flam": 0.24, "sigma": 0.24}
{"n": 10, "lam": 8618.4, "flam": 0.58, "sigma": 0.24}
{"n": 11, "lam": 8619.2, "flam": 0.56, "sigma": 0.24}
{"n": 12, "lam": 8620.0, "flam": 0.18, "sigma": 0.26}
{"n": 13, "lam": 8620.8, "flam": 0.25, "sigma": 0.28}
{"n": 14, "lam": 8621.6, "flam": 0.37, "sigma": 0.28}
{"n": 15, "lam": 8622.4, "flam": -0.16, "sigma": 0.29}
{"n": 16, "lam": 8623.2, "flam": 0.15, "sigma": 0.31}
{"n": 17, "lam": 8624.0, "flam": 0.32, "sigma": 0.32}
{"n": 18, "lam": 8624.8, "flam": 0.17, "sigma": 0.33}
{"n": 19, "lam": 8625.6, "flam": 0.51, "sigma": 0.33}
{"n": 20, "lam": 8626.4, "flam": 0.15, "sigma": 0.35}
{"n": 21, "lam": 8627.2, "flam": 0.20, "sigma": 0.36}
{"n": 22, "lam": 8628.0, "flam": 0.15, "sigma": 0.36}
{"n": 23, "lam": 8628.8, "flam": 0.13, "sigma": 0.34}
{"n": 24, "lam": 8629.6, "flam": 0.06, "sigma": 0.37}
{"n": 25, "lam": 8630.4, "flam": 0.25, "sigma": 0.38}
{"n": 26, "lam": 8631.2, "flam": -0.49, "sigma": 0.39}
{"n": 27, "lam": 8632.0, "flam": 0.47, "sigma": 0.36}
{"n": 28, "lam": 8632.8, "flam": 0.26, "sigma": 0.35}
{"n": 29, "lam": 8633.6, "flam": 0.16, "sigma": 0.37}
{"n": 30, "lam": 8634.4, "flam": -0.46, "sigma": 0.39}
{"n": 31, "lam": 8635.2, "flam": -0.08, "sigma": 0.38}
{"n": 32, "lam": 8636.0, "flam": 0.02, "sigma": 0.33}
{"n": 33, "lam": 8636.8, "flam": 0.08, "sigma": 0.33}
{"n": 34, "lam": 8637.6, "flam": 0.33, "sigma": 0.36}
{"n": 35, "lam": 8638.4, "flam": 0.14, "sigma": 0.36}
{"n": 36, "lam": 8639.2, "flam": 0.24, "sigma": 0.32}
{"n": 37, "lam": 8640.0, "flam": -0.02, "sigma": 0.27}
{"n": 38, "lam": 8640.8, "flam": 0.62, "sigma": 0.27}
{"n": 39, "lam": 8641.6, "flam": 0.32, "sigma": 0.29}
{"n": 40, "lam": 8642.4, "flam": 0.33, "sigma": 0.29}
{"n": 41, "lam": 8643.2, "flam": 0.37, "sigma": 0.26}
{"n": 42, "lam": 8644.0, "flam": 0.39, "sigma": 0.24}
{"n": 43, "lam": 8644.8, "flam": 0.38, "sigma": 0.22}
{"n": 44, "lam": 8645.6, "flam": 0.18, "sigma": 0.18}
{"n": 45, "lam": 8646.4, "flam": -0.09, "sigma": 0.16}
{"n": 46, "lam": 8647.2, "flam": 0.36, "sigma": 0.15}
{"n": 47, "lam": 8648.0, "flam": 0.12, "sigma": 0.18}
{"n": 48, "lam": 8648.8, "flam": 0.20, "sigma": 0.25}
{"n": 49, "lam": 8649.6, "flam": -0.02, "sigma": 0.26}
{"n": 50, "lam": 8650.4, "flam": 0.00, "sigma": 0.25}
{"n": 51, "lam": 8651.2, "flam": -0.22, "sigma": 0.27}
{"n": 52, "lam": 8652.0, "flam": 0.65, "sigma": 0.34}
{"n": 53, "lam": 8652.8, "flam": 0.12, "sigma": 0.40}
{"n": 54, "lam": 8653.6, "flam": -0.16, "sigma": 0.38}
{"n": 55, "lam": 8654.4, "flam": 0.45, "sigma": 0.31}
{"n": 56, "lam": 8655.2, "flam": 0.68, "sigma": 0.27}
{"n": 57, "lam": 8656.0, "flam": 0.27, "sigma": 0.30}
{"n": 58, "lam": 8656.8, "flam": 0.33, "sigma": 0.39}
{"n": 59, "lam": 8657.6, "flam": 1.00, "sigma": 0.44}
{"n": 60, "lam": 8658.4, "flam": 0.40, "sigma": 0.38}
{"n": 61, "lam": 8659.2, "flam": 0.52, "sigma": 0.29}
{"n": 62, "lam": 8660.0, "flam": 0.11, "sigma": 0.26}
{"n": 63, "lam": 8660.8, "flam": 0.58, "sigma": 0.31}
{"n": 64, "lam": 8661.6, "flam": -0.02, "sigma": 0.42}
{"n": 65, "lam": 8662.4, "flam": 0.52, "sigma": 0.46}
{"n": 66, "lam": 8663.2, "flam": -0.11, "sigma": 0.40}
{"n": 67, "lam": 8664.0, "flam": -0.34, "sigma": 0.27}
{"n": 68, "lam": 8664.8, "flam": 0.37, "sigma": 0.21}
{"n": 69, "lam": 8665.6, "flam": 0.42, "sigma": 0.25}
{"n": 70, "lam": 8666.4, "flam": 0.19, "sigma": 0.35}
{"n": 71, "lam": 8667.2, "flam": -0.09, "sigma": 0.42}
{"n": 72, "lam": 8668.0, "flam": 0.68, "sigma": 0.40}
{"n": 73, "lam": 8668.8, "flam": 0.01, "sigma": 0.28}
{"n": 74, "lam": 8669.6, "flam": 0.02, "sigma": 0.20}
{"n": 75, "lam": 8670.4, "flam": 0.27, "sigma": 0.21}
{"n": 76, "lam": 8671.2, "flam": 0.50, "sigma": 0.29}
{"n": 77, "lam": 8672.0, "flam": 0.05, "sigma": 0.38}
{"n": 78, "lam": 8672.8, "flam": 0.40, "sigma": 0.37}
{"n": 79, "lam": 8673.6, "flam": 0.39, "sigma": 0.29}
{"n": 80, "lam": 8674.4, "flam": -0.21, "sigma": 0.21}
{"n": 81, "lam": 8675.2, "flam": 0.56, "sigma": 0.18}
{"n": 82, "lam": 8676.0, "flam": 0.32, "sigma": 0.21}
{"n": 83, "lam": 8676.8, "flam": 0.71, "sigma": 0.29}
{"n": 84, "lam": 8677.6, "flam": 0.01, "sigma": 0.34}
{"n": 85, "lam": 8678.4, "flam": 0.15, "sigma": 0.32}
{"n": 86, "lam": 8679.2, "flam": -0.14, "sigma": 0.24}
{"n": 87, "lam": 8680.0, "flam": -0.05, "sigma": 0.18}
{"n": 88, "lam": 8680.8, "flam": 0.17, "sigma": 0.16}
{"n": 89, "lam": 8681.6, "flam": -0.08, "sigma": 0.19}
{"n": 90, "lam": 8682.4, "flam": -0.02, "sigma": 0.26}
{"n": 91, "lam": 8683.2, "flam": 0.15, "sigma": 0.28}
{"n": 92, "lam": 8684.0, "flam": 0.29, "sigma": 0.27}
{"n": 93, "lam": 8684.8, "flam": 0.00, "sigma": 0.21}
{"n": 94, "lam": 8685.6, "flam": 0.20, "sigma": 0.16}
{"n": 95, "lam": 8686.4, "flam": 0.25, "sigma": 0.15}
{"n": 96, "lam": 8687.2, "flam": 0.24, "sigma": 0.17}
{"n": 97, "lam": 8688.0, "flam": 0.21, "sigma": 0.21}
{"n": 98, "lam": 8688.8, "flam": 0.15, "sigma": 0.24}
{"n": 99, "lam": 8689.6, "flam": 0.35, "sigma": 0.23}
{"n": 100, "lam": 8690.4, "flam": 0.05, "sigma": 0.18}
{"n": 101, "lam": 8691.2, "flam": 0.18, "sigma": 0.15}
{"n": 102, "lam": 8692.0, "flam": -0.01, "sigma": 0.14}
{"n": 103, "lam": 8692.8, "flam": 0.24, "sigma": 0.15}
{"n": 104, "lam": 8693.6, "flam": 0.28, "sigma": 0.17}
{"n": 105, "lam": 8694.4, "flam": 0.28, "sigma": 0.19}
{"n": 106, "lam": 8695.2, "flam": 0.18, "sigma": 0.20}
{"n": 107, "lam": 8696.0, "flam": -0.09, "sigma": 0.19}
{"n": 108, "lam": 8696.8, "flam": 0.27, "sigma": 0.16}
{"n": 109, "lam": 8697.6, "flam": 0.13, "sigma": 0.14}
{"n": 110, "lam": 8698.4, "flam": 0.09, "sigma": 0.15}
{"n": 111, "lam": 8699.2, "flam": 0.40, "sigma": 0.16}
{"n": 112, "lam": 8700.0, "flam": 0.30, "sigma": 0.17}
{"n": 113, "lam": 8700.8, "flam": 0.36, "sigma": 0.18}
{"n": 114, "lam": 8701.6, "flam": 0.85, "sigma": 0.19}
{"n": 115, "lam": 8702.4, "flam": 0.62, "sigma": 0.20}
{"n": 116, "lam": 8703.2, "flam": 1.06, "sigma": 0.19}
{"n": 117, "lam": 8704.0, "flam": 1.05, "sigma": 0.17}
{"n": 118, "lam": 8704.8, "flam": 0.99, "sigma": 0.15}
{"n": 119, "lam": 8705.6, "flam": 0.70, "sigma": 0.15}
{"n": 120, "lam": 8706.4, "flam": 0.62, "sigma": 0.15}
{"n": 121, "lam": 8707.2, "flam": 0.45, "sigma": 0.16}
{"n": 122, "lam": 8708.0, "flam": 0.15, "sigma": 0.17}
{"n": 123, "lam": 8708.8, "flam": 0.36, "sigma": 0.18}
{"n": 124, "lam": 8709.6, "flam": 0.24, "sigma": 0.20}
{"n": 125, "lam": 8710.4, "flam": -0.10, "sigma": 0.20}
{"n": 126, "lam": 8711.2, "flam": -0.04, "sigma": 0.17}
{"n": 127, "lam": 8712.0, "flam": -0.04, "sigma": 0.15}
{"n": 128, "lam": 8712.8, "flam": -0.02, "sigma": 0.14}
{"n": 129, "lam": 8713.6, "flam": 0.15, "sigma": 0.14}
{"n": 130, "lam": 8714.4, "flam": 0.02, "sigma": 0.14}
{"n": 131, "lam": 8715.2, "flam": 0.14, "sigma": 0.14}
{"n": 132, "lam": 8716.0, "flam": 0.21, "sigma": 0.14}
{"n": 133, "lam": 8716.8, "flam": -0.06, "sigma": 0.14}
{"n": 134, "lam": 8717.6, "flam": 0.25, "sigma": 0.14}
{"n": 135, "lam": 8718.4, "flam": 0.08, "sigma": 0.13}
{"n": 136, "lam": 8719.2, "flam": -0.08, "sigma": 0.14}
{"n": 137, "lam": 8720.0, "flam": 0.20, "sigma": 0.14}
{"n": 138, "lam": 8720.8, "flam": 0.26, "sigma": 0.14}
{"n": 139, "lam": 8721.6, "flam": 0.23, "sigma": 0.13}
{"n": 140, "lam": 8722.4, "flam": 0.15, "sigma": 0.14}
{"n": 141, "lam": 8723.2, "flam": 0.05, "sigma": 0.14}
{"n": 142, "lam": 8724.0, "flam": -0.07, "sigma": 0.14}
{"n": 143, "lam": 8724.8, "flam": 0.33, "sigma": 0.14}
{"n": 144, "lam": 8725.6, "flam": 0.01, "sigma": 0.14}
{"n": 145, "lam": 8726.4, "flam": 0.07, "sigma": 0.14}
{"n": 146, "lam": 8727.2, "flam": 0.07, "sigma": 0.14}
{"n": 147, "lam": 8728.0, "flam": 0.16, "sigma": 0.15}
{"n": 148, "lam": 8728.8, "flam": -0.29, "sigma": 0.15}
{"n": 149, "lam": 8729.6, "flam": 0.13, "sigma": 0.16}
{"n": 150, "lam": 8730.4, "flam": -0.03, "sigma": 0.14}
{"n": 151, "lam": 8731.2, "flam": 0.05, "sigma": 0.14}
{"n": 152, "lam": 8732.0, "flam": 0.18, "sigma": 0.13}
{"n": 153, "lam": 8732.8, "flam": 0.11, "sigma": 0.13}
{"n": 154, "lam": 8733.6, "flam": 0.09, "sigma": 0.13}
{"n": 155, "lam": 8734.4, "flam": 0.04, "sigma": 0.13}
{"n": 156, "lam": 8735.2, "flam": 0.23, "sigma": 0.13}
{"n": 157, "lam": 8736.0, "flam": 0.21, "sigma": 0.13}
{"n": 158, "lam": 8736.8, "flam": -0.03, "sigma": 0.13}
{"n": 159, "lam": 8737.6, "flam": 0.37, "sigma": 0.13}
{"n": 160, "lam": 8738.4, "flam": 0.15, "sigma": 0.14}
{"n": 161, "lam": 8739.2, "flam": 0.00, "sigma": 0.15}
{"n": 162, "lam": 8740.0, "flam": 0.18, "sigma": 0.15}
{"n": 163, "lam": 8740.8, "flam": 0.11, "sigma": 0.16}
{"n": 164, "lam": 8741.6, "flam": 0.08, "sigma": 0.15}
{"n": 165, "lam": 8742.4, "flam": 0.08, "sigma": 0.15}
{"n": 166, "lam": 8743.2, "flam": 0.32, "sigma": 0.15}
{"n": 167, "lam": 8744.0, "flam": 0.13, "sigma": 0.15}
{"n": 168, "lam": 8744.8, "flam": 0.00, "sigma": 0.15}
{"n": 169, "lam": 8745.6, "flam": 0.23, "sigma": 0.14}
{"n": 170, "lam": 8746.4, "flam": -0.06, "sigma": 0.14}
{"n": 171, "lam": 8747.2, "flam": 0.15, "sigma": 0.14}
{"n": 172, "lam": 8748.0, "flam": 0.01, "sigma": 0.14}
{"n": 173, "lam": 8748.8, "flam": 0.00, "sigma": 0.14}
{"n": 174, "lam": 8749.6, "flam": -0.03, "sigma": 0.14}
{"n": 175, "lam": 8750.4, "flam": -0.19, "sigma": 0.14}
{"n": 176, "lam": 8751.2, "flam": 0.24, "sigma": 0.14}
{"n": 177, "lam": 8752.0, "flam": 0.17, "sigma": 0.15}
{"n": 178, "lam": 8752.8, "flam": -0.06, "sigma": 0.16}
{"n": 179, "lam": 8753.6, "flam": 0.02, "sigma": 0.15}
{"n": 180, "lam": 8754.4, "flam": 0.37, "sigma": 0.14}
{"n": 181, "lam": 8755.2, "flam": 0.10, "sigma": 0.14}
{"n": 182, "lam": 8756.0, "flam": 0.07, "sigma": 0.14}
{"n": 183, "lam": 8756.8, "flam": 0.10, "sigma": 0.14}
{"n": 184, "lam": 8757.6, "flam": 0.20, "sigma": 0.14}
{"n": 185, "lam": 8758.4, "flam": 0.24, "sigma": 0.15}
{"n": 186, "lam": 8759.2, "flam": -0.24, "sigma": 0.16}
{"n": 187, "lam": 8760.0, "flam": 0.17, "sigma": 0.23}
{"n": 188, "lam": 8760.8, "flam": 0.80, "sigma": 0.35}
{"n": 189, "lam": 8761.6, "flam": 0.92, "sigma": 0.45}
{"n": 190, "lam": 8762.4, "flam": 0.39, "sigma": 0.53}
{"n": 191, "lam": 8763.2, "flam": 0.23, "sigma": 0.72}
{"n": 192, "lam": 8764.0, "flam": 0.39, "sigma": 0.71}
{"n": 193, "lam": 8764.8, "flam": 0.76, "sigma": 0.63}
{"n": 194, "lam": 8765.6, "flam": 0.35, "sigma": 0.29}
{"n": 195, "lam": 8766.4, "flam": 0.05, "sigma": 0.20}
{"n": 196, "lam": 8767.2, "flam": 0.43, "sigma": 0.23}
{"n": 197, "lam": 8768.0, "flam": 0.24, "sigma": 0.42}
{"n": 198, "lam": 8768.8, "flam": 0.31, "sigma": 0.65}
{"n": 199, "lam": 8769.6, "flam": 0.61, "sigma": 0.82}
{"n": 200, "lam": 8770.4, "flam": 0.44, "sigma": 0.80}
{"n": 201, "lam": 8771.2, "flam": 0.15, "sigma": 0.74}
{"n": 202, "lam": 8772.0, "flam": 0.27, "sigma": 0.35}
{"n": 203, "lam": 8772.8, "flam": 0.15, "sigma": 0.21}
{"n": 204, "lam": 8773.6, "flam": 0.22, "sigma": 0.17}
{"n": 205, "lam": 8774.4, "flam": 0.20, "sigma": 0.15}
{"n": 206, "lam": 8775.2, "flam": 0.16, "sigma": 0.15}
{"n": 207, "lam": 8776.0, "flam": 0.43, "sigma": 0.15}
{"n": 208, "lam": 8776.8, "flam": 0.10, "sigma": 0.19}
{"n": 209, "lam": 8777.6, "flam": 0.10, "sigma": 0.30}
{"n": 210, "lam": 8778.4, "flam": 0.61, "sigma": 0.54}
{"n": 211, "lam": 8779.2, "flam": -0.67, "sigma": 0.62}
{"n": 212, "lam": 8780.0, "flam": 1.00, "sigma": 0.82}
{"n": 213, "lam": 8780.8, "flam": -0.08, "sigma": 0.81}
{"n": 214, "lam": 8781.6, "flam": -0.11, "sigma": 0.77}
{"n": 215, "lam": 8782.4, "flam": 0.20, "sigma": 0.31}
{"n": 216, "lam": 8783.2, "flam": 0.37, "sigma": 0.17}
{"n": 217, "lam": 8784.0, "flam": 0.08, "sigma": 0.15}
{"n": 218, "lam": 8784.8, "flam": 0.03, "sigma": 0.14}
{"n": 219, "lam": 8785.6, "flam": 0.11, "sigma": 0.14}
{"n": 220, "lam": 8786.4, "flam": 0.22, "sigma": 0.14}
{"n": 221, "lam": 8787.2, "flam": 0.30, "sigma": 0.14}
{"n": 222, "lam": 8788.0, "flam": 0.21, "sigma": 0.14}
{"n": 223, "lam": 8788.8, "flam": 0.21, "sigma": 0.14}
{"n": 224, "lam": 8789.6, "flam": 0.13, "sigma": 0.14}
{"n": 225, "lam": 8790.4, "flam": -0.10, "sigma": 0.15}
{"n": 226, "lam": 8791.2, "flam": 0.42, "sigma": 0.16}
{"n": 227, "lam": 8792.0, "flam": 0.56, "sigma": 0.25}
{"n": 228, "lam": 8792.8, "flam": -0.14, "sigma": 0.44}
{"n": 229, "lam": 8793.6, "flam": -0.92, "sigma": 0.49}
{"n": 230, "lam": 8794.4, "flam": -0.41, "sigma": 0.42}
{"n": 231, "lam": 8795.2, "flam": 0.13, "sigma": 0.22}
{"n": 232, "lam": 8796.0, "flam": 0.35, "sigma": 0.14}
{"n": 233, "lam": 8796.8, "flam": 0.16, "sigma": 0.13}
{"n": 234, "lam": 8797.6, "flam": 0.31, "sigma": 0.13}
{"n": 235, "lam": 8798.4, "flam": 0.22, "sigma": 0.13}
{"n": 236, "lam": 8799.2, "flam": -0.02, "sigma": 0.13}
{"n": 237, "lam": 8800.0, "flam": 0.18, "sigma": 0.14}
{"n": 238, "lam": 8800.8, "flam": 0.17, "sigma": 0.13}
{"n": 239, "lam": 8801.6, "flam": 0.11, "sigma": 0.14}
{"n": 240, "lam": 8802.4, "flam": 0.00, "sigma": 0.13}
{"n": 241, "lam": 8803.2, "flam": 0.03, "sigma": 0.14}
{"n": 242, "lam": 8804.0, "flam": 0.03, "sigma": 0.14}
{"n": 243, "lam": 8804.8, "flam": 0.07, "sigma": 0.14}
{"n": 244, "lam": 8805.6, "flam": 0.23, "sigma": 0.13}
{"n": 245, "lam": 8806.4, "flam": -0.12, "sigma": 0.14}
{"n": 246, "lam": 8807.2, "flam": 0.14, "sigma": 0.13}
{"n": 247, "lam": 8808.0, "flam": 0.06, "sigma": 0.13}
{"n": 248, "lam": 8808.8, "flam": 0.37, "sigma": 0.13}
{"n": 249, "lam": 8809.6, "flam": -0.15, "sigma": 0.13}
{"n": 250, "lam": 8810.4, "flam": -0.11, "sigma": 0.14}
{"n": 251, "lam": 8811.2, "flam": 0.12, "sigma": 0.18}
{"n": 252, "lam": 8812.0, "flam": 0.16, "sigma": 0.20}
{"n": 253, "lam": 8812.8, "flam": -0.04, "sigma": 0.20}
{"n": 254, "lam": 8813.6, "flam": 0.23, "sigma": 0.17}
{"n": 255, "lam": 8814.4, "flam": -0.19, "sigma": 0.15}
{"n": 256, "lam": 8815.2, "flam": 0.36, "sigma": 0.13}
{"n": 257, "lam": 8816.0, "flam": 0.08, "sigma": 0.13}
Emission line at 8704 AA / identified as Hbeta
